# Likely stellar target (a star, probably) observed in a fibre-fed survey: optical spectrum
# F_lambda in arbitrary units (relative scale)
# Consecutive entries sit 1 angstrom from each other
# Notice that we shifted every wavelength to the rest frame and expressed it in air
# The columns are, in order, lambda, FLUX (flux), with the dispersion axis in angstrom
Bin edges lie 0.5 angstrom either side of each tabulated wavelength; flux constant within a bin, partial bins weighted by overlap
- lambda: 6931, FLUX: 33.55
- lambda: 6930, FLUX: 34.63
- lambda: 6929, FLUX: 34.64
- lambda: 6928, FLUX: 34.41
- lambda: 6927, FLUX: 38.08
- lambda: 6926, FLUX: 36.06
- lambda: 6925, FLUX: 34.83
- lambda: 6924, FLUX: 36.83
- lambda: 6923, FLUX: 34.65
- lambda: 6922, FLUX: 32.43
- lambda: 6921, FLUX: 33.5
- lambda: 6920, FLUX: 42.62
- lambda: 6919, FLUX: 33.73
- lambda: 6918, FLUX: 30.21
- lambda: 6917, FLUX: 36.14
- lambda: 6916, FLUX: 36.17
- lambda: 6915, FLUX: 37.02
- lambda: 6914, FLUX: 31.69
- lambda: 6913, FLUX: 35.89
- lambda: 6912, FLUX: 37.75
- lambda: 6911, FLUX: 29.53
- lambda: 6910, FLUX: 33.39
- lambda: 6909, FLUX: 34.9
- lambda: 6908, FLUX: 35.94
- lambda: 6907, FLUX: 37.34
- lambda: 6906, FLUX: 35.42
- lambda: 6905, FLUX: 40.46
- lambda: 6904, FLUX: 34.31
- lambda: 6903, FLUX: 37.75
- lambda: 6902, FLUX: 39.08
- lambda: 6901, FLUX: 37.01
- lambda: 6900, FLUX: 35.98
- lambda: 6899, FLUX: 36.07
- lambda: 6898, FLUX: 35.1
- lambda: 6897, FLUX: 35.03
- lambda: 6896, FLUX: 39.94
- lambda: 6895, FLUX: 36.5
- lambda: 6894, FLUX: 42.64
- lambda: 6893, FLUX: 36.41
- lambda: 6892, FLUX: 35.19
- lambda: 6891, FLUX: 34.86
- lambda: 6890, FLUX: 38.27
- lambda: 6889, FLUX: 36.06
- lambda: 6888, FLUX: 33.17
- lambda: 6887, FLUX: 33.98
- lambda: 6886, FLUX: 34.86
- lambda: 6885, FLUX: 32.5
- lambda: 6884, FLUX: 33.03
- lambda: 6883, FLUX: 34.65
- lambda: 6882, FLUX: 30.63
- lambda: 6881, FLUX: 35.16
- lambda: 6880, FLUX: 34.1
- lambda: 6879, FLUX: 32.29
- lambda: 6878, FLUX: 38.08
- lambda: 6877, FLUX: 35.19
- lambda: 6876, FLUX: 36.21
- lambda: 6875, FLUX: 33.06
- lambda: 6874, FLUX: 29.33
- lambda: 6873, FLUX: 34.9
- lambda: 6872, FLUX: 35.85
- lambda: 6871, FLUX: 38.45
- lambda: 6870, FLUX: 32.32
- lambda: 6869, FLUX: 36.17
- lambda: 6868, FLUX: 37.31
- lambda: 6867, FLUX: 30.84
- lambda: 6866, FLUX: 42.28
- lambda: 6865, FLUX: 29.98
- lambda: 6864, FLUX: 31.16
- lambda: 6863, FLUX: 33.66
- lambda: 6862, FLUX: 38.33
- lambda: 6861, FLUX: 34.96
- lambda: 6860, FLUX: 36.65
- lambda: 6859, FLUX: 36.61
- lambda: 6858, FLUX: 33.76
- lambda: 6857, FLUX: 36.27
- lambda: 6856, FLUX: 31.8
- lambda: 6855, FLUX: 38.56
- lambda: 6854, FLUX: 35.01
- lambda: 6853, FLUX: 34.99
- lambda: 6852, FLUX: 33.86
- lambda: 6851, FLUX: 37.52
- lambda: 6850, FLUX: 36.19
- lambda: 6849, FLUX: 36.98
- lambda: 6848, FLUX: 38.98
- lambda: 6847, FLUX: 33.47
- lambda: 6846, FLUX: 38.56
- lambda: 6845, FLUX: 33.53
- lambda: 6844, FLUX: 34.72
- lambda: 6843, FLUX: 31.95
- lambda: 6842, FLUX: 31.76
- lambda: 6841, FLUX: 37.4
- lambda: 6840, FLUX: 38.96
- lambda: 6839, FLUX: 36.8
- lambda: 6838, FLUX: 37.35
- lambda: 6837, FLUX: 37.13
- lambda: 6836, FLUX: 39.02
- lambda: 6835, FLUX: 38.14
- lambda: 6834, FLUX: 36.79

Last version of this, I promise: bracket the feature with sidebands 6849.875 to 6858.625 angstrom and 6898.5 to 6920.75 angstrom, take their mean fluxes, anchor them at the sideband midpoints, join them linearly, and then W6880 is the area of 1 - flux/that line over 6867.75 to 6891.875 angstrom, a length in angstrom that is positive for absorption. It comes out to 0.7 angstrom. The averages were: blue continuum 35.3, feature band 34.6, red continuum 35.8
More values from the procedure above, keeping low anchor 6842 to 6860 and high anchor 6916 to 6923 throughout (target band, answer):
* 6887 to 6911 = -0.9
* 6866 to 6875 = 0.1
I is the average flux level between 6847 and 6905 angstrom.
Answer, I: 35.5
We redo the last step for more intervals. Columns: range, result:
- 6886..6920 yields 35.9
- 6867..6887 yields 34.3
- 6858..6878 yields 35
